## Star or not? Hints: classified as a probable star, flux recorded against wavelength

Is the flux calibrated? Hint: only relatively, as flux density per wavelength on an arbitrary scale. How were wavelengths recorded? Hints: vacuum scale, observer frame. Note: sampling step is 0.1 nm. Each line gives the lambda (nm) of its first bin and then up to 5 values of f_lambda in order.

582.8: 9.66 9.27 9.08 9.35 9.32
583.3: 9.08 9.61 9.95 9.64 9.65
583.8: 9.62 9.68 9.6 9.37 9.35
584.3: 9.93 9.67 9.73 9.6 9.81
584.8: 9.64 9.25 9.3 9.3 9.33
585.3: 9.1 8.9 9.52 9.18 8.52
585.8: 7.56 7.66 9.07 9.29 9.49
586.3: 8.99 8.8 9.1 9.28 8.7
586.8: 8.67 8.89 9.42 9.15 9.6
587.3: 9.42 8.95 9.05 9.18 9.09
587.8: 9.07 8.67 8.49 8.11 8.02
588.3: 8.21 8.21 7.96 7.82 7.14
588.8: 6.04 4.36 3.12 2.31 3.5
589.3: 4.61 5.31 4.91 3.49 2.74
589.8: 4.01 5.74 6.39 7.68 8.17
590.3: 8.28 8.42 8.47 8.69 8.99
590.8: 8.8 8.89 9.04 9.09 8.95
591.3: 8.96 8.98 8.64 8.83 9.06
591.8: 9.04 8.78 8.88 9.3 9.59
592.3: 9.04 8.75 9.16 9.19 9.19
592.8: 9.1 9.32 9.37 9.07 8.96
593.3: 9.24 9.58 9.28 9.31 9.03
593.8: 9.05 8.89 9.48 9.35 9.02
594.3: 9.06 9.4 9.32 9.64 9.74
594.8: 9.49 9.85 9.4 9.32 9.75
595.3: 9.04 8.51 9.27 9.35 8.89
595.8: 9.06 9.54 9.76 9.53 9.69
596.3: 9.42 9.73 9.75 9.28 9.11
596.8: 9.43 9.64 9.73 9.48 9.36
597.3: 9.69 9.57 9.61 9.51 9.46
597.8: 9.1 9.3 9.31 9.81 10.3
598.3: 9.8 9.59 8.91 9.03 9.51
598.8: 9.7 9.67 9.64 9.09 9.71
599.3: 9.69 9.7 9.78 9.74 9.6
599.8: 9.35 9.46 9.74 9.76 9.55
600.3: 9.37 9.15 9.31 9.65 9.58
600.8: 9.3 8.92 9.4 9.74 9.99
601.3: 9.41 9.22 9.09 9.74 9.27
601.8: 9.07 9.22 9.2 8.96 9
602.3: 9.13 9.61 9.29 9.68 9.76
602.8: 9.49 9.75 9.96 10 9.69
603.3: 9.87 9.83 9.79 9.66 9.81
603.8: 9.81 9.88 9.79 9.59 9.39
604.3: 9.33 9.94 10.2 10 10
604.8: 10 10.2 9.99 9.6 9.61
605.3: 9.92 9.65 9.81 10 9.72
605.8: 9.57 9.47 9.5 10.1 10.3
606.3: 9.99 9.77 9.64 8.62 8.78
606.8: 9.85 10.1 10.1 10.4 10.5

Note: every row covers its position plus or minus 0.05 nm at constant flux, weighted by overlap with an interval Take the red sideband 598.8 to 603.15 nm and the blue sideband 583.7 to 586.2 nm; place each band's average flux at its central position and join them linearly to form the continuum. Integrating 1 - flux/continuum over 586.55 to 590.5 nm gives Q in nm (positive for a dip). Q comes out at 0.895 nm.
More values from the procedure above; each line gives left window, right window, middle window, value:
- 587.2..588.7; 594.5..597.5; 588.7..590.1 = 0.668 nm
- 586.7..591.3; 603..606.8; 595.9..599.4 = -0.336 nm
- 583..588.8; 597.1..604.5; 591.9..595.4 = 0.015 nm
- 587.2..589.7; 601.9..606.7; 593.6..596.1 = -0.411 nm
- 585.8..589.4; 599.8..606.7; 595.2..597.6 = -0.153 nm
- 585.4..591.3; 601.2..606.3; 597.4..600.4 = -0.158 nm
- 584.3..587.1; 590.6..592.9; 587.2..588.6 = 0.066 nm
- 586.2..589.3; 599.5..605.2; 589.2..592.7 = 0.200 nm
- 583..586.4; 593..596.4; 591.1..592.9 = 0.053 nm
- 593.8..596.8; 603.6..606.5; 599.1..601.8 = 0.030 nm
